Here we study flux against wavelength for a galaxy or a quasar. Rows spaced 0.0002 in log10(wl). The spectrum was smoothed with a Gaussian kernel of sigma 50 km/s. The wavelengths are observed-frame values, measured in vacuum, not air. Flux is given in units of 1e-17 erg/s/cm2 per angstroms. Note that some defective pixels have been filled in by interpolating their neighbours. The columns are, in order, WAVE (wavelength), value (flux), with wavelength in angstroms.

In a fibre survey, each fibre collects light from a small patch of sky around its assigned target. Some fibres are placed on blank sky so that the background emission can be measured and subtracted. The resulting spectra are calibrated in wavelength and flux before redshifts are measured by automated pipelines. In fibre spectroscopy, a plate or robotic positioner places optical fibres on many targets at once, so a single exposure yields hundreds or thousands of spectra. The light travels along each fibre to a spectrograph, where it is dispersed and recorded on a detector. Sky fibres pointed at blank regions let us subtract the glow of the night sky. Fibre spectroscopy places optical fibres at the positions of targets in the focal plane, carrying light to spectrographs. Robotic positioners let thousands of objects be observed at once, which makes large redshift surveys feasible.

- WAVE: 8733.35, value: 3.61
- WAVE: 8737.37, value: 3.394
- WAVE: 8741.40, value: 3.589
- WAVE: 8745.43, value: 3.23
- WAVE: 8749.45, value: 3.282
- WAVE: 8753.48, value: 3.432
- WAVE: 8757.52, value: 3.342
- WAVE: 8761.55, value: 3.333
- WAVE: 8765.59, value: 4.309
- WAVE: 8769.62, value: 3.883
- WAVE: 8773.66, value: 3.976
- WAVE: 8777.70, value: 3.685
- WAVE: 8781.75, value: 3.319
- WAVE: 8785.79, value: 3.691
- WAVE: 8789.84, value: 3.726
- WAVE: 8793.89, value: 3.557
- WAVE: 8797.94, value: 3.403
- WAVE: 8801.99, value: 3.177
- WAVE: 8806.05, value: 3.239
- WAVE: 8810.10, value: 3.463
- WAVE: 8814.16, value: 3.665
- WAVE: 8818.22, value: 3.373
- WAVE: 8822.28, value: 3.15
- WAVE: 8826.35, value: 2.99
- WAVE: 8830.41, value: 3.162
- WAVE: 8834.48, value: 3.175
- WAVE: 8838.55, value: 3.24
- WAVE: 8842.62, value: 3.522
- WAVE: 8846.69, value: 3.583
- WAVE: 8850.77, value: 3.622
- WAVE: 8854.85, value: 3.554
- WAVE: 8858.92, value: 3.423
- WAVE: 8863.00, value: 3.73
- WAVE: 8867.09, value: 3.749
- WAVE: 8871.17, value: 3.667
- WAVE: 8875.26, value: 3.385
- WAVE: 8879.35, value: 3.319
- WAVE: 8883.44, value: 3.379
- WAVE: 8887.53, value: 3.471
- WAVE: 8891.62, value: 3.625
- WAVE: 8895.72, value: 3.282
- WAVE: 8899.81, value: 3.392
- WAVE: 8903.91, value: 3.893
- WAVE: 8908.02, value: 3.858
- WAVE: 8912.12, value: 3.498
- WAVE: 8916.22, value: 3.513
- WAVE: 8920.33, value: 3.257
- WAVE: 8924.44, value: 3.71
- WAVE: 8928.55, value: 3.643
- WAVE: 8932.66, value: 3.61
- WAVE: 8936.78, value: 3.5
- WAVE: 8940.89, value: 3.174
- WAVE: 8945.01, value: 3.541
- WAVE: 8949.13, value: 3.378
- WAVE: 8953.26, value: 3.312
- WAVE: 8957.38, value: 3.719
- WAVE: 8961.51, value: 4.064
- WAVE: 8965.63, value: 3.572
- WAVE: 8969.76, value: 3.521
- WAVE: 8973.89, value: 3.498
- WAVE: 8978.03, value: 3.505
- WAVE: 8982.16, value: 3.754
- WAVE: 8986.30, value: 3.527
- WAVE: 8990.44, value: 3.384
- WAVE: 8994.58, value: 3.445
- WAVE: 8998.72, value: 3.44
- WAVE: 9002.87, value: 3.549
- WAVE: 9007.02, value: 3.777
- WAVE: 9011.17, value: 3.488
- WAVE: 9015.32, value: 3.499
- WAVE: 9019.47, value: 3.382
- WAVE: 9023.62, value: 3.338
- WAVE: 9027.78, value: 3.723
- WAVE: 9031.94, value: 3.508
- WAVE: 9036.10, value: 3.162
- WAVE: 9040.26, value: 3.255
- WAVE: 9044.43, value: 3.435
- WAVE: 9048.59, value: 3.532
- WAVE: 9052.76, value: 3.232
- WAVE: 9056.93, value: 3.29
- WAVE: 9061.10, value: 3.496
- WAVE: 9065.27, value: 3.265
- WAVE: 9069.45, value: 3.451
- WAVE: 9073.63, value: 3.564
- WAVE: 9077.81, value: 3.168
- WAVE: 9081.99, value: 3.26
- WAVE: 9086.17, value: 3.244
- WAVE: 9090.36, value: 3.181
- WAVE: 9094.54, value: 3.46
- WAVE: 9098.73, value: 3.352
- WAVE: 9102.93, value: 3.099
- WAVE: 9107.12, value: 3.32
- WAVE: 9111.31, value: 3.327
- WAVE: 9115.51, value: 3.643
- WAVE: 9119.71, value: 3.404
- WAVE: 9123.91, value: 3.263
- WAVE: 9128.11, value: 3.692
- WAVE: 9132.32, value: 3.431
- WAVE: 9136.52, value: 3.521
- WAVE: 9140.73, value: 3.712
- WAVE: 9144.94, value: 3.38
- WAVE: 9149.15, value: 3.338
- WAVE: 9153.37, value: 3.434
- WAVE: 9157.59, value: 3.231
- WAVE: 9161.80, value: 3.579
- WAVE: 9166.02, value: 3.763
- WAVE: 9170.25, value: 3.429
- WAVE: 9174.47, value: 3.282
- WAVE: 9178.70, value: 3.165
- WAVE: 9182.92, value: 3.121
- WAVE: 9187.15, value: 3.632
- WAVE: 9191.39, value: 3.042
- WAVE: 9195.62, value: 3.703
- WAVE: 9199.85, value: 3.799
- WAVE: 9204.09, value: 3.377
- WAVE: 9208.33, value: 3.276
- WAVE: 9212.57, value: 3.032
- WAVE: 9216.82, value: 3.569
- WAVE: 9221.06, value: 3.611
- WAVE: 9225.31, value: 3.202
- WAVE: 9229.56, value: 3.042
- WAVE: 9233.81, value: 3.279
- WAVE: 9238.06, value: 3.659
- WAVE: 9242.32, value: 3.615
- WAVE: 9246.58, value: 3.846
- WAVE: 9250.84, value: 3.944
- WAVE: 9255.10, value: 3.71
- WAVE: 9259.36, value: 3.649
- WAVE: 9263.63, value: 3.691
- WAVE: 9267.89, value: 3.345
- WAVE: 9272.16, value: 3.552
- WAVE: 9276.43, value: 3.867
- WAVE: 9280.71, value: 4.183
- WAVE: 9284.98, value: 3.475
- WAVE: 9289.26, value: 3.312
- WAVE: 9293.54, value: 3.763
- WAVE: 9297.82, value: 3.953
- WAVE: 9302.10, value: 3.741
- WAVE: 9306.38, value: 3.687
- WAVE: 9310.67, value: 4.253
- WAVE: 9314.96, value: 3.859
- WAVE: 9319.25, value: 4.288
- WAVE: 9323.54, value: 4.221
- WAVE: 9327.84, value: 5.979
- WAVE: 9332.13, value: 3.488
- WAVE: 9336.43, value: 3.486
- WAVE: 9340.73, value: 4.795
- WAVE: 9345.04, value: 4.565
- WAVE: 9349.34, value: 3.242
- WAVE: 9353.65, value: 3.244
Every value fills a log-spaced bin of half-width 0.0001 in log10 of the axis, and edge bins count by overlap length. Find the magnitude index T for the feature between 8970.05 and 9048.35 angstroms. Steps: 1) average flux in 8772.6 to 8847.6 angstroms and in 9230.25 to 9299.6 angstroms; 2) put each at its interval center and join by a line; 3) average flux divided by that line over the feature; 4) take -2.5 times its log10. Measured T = 0.01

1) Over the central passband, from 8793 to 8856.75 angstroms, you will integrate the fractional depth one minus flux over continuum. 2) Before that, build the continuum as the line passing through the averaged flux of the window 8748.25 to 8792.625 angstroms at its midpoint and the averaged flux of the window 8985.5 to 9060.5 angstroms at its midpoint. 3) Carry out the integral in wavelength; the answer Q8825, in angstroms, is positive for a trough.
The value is 4.13 angstroms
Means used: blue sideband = 3.64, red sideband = 3.44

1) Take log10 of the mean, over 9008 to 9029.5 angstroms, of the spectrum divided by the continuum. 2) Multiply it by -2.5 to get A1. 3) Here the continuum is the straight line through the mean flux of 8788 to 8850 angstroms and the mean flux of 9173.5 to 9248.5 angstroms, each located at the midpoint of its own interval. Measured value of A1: -0.035 mag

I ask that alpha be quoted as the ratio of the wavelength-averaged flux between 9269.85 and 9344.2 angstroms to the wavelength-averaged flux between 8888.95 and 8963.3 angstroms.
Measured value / 1.13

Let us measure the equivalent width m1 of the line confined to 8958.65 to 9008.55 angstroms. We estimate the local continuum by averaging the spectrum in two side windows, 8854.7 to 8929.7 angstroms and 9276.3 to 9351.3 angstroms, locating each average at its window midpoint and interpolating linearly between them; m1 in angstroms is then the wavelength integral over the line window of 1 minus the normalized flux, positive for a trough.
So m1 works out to 0.81 angstroms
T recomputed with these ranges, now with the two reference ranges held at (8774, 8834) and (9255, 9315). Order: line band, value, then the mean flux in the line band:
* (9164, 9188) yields 0.08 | 3.38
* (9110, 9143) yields 0.04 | 3.5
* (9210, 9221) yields 0.10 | 3.36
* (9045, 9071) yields 0.06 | 3.38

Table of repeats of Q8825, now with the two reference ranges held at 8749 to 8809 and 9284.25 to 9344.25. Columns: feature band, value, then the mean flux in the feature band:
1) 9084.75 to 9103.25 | 2.71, 3.28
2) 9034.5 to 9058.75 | 3.08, 3.32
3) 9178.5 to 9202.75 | 3.12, 3.43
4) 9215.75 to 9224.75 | 0.99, 3.53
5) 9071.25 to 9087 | 2.13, 3.32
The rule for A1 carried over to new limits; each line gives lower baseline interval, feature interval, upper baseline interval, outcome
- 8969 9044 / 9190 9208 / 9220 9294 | 0.03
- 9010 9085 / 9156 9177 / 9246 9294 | 0.03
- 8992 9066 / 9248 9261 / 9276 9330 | 0.05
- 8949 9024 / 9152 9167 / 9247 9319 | 0.06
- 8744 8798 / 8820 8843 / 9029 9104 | 0.11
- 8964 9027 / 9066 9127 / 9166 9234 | 0.03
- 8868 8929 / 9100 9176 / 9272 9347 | 0.12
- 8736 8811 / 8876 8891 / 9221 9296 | 0.04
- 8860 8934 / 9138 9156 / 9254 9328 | 0.09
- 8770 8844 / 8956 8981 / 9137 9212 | -0.07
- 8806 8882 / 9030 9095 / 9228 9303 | 0.06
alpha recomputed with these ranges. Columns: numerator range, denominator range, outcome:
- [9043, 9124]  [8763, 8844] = 0.96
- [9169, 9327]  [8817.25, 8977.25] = 1.04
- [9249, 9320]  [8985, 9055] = 1.09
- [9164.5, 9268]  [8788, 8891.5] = 1.01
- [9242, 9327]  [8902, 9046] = 1.09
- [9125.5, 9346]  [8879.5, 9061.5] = 1.05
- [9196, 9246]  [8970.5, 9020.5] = 0.97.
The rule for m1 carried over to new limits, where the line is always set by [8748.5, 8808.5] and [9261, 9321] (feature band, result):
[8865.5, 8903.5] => 1.23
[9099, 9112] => 1.57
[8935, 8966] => 0.88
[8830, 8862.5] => 1.38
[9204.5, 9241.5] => 3.99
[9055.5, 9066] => 0.90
